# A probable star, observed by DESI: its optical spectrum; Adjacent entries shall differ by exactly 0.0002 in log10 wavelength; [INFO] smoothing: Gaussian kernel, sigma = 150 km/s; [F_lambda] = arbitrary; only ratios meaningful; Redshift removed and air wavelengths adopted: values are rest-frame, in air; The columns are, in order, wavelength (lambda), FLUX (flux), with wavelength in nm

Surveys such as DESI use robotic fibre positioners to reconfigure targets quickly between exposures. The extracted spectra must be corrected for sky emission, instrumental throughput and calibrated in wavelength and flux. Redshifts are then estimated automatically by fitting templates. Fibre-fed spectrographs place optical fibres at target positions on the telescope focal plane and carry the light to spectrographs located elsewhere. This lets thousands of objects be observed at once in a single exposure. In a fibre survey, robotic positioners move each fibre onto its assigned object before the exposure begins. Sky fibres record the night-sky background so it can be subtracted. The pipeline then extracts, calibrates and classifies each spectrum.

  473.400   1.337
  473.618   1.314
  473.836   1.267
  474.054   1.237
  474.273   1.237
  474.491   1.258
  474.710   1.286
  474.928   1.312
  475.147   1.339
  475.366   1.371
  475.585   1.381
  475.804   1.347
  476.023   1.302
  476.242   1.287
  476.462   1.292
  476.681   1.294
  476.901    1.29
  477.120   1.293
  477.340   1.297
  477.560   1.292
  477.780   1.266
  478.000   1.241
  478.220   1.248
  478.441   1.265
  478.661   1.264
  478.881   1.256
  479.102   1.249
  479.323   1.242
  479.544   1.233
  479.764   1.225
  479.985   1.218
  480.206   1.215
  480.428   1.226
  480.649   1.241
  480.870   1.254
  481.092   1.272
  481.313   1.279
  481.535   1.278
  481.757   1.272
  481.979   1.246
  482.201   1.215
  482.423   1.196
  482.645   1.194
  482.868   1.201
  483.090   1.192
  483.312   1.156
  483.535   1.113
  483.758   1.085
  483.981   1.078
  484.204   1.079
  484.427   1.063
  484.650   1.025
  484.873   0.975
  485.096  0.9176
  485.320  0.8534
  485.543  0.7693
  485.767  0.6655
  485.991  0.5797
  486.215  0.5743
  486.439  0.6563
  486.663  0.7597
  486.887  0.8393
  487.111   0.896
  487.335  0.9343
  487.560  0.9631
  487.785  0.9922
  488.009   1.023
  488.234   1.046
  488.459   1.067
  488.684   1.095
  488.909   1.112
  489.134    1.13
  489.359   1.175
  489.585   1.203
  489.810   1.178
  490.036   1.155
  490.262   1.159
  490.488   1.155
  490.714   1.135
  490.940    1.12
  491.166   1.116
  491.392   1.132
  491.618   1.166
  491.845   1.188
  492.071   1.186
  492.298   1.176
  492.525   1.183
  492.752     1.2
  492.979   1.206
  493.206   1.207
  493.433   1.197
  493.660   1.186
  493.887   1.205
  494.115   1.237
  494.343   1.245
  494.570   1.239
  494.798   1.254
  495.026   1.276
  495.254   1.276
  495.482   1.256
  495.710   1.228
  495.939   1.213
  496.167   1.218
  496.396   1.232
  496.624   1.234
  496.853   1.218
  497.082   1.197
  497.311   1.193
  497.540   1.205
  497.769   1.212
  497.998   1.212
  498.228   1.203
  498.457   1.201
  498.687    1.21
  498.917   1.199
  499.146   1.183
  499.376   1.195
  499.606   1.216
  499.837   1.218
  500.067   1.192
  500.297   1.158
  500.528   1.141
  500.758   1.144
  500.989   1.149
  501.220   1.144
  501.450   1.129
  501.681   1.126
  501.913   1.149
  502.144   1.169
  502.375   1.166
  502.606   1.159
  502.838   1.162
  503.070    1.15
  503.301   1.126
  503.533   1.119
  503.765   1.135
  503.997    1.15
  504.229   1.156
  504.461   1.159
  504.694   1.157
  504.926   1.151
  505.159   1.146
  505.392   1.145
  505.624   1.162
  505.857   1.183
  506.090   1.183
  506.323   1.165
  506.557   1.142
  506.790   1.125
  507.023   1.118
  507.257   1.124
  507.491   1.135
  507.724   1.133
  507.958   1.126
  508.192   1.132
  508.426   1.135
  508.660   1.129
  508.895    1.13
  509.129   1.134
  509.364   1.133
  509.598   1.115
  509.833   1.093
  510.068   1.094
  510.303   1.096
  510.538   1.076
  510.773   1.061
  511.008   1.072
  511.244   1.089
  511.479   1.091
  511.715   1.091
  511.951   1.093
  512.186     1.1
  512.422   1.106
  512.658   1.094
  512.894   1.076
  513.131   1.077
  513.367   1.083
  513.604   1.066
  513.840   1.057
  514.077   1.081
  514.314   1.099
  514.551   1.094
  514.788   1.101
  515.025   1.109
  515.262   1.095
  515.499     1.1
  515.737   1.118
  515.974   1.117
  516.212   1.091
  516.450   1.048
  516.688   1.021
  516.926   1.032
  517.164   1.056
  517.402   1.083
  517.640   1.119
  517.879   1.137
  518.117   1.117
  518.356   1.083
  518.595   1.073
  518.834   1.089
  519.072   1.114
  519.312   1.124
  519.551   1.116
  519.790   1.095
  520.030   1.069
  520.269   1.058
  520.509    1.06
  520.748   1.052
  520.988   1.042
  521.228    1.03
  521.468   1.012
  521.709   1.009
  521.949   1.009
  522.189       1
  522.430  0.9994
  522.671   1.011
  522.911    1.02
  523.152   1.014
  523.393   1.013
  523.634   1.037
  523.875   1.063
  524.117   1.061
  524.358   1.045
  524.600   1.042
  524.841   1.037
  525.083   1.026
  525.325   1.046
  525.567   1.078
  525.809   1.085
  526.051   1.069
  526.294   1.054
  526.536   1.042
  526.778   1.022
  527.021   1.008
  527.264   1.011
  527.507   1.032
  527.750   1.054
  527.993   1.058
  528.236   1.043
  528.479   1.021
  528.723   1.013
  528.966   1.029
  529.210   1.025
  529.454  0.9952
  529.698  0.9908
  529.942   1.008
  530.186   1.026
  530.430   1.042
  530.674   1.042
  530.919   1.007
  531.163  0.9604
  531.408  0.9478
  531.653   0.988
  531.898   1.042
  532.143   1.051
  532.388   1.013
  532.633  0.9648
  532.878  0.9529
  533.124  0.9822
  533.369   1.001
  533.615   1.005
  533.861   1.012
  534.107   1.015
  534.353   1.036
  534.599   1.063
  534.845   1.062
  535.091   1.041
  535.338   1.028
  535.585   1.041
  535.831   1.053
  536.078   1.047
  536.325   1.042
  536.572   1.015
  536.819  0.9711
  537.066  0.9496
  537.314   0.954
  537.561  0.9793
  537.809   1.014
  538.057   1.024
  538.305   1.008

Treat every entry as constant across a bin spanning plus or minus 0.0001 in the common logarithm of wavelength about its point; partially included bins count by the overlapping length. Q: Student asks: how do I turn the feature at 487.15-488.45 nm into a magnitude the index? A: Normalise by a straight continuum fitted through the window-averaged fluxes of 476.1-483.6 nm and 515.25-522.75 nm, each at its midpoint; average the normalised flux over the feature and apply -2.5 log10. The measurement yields 0.21 mag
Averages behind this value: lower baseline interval 1.25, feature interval 0.992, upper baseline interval 1.07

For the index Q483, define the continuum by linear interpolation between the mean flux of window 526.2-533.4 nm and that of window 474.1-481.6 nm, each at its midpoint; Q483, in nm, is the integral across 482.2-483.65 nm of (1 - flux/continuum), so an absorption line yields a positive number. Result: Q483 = 0.08 nm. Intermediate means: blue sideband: 1.27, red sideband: 1.01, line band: 1.18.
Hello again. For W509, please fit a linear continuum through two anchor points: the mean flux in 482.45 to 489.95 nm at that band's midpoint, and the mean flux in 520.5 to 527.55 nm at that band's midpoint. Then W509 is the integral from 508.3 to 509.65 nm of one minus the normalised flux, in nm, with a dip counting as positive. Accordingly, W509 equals -0.15 nm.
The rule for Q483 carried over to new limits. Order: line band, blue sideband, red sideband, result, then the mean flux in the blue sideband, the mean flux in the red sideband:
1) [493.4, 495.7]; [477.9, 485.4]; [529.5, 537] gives -0.20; 1.18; 1.01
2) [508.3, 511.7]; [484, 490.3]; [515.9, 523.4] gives -0.24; 0.96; 1.06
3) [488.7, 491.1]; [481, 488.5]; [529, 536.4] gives -0.33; 1.01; 1.02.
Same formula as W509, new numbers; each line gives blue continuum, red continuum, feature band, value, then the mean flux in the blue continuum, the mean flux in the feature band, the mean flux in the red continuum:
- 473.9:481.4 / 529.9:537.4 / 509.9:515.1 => 0.11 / 1.27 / 1.09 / 1.01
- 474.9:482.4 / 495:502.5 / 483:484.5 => 0.17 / 1.27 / 1.11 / 1.19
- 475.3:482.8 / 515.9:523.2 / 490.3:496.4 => -0.04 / 1.26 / 1.2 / 1.06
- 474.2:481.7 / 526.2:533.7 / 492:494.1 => 0.01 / 1.28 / 1.2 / 1.01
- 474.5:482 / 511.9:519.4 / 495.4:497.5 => -0.06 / 1.28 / 1.22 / 1.09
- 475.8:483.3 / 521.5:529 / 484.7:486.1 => 0.48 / 1.25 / 0.804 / 1.03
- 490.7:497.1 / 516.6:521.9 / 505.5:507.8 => -0.02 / 1.21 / 1.15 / 1.07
